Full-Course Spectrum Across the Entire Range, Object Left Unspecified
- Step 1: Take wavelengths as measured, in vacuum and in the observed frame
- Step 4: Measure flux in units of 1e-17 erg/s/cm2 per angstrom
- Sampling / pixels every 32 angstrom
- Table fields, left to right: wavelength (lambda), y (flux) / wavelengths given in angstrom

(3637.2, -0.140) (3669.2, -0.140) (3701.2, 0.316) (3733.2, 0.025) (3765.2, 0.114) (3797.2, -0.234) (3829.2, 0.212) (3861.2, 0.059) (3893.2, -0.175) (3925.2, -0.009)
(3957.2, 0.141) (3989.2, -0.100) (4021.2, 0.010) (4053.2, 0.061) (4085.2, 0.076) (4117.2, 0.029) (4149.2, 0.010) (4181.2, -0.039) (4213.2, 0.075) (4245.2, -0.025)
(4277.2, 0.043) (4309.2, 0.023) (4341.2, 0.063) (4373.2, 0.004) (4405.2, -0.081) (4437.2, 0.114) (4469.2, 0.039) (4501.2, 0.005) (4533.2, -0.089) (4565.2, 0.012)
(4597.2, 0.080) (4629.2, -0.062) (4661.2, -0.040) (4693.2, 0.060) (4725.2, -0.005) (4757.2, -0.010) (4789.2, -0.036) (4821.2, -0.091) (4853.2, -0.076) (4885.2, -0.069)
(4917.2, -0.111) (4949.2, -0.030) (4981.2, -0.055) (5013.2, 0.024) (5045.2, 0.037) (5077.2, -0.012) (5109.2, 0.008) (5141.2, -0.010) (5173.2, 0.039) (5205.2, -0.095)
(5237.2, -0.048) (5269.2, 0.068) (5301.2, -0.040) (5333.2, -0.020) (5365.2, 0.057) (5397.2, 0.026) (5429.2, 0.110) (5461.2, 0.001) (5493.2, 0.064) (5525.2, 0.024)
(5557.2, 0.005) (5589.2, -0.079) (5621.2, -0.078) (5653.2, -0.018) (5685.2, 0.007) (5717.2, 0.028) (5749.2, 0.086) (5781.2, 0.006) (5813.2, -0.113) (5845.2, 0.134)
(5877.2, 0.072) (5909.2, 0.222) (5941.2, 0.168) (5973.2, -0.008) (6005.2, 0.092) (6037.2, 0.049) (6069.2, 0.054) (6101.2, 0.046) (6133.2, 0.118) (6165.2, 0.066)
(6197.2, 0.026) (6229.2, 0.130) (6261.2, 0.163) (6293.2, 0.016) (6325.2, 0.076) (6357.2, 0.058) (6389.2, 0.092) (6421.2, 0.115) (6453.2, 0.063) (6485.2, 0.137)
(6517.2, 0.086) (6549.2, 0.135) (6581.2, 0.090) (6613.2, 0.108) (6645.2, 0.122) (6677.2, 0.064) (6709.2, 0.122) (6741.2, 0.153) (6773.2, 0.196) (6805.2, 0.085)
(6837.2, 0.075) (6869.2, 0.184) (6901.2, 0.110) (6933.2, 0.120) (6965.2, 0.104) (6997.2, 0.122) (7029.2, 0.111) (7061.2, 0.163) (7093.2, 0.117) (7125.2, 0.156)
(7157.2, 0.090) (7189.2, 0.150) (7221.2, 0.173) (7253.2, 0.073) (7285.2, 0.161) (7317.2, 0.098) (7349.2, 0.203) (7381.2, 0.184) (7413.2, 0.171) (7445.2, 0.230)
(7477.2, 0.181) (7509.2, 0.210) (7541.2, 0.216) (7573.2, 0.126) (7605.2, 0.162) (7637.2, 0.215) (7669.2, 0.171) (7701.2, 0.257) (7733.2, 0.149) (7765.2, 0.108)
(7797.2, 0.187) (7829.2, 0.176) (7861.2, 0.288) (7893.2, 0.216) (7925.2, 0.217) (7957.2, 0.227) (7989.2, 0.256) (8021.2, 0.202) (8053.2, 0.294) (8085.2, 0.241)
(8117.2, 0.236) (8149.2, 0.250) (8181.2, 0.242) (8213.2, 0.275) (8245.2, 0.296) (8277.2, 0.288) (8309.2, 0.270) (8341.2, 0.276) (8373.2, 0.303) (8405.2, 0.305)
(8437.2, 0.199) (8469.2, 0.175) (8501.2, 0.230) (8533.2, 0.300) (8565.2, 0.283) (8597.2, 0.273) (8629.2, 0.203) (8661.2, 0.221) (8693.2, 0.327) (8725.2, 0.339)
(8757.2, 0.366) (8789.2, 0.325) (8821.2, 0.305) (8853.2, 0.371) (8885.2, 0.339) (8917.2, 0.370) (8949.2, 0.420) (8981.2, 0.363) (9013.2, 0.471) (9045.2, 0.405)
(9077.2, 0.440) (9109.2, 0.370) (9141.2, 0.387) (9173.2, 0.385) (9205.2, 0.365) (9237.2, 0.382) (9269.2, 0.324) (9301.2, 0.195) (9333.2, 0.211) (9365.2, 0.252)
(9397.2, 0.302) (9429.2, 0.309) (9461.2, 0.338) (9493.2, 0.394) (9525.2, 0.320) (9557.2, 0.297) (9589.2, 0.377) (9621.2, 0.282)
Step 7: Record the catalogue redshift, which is 0.972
